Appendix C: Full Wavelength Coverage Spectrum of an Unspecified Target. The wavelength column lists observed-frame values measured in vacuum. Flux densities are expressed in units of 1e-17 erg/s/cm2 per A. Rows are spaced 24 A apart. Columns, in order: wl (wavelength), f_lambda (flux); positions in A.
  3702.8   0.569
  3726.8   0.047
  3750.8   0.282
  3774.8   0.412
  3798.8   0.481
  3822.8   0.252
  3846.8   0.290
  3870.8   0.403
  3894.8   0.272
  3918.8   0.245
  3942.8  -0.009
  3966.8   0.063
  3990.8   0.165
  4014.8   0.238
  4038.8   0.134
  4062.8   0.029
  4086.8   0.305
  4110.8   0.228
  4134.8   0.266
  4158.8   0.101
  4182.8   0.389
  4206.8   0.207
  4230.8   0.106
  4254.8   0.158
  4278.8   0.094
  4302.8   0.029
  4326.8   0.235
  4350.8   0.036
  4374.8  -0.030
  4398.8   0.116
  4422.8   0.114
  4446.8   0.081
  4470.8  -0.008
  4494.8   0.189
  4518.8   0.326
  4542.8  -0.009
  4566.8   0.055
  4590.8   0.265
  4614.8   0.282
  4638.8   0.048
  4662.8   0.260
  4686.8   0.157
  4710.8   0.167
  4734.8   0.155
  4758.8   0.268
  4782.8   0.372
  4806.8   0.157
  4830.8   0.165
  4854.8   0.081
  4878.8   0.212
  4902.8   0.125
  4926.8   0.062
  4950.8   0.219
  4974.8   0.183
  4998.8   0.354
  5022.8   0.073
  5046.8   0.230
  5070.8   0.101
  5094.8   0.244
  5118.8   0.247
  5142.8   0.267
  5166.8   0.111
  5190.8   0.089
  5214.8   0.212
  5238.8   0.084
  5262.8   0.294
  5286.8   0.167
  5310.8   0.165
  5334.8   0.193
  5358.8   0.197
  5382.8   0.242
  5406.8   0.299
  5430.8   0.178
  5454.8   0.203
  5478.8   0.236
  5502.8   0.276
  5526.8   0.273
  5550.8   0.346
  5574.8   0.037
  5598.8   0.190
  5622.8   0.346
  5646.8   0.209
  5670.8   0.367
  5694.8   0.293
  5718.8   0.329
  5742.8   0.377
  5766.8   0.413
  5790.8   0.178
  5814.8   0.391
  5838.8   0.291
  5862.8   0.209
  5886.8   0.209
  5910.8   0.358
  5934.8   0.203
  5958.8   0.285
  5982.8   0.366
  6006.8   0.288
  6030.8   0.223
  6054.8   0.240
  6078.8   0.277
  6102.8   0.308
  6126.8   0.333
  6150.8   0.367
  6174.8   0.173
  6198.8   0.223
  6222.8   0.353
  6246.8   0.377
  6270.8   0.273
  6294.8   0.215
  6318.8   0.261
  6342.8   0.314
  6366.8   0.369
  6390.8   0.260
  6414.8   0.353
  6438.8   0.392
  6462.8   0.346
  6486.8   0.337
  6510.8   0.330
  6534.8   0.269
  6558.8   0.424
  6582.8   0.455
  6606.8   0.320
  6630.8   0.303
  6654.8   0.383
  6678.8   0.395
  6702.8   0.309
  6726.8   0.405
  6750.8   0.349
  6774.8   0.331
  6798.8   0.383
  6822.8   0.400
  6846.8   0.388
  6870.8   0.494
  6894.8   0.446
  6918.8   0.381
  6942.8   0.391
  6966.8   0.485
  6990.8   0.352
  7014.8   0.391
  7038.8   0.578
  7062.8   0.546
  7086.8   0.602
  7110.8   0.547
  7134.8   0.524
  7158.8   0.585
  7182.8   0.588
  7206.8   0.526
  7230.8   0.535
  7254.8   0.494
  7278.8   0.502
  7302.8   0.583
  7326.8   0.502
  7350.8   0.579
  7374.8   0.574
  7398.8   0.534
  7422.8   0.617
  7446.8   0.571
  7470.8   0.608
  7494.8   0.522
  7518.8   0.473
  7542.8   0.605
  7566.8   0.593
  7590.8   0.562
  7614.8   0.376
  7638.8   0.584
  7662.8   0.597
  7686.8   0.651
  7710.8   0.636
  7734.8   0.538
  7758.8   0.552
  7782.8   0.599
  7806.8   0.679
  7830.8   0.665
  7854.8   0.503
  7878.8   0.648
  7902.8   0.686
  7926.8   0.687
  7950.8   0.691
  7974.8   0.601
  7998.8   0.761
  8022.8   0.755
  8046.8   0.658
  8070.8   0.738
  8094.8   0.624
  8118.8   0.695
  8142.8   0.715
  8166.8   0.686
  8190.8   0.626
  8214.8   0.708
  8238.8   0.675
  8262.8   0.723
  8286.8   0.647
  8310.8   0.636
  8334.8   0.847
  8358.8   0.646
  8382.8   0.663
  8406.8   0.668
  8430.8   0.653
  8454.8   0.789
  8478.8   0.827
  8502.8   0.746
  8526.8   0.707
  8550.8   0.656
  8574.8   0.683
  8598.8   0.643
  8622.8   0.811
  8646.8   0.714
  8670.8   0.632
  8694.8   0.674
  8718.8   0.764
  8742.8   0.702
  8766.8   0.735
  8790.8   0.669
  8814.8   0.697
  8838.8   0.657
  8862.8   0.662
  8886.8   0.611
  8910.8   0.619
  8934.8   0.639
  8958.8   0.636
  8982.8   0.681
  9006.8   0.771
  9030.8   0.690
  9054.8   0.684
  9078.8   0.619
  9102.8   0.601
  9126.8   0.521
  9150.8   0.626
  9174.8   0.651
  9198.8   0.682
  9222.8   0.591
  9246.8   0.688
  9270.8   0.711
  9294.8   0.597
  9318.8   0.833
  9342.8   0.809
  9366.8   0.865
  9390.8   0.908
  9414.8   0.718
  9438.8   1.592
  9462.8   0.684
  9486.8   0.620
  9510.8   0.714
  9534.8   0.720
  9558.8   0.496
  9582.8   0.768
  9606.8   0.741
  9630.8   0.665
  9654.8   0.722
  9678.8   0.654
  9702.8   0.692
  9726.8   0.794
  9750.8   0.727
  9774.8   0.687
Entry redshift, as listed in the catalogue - 0.763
